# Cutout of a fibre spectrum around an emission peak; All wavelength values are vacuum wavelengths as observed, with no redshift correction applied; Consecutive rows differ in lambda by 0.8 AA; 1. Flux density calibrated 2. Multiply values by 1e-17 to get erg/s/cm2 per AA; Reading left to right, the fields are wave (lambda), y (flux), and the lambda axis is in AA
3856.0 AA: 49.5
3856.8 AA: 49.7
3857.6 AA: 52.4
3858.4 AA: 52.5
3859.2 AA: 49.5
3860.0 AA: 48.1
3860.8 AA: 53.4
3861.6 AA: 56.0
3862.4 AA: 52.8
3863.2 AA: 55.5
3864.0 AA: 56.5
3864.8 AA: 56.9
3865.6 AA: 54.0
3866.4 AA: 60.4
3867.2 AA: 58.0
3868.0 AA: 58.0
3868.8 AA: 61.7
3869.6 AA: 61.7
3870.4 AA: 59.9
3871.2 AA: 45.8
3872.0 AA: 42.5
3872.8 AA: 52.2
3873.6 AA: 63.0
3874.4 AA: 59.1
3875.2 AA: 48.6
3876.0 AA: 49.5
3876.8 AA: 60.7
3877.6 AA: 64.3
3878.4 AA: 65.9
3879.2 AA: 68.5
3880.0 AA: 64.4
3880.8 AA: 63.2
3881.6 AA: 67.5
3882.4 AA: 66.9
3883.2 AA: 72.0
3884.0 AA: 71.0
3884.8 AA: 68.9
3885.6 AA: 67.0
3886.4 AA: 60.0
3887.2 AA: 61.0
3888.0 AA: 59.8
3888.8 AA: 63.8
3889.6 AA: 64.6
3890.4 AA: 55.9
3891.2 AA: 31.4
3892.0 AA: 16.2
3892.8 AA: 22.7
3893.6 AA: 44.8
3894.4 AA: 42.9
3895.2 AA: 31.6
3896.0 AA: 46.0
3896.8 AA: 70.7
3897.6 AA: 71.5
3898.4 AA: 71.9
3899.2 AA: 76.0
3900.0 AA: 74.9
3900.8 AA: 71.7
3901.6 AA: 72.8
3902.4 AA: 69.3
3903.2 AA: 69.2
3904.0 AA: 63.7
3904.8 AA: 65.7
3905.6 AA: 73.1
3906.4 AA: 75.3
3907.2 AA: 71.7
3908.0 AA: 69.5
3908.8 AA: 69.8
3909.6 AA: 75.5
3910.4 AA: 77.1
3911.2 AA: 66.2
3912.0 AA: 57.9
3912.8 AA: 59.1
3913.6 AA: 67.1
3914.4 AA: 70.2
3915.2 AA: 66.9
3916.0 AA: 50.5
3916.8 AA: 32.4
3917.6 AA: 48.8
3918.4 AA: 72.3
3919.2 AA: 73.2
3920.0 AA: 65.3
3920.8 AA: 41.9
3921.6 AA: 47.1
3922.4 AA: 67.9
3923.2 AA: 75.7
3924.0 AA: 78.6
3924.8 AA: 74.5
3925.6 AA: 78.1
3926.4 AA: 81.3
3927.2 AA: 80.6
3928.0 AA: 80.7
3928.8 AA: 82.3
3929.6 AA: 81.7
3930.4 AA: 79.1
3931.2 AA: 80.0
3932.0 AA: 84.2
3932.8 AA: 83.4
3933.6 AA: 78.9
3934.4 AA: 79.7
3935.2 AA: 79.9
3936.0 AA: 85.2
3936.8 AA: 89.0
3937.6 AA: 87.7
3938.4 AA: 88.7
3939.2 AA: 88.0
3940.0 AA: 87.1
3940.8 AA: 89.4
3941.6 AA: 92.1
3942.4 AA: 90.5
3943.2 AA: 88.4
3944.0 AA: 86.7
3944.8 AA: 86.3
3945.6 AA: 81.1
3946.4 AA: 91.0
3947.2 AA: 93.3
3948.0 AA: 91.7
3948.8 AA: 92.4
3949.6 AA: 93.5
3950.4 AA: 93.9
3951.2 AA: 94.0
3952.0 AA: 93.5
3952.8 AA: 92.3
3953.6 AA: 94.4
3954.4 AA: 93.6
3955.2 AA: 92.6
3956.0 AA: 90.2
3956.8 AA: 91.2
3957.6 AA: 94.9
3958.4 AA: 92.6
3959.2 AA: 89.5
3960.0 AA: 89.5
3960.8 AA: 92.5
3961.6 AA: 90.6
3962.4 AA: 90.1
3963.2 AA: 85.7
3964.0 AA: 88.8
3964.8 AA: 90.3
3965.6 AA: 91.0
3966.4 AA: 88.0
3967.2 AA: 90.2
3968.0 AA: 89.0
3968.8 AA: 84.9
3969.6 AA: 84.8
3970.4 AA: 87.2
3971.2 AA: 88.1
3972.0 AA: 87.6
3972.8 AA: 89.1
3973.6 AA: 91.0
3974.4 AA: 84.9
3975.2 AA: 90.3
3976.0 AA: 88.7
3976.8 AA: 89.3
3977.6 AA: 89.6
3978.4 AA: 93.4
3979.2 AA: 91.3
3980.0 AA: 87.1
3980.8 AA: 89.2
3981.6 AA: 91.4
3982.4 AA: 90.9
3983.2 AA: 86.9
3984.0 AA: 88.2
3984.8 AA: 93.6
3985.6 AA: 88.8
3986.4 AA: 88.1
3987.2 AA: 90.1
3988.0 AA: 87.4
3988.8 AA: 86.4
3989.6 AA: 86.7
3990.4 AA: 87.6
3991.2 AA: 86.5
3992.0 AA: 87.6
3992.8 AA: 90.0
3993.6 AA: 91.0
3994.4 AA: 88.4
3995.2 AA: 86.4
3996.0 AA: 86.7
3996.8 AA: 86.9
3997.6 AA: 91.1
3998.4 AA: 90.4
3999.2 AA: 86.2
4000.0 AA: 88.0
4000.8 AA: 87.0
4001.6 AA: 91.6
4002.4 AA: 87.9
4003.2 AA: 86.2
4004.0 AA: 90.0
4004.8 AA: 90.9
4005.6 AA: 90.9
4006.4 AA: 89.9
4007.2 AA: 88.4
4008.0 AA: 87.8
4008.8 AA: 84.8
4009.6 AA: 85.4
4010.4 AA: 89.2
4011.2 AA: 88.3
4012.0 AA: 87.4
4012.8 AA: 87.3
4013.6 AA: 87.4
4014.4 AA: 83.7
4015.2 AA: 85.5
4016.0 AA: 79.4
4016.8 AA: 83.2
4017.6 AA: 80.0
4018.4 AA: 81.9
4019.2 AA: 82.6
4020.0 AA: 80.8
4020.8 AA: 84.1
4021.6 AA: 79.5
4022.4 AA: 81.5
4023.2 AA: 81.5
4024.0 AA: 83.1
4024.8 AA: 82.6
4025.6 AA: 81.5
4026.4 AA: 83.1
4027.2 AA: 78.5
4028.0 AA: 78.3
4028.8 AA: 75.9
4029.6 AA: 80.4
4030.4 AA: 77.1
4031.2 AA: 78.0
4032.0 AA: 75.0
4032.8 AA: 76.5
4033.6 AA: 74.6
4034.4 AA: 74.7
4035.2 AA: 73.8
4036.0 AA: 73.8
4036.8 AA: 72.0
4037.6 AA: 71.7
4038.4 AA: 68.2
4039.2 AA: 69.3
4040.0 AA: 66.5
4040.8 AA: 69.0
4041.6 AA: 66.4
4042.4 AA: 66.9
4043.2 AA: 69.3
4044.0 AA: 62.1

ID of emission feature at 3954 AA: Lyman alpha 1216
